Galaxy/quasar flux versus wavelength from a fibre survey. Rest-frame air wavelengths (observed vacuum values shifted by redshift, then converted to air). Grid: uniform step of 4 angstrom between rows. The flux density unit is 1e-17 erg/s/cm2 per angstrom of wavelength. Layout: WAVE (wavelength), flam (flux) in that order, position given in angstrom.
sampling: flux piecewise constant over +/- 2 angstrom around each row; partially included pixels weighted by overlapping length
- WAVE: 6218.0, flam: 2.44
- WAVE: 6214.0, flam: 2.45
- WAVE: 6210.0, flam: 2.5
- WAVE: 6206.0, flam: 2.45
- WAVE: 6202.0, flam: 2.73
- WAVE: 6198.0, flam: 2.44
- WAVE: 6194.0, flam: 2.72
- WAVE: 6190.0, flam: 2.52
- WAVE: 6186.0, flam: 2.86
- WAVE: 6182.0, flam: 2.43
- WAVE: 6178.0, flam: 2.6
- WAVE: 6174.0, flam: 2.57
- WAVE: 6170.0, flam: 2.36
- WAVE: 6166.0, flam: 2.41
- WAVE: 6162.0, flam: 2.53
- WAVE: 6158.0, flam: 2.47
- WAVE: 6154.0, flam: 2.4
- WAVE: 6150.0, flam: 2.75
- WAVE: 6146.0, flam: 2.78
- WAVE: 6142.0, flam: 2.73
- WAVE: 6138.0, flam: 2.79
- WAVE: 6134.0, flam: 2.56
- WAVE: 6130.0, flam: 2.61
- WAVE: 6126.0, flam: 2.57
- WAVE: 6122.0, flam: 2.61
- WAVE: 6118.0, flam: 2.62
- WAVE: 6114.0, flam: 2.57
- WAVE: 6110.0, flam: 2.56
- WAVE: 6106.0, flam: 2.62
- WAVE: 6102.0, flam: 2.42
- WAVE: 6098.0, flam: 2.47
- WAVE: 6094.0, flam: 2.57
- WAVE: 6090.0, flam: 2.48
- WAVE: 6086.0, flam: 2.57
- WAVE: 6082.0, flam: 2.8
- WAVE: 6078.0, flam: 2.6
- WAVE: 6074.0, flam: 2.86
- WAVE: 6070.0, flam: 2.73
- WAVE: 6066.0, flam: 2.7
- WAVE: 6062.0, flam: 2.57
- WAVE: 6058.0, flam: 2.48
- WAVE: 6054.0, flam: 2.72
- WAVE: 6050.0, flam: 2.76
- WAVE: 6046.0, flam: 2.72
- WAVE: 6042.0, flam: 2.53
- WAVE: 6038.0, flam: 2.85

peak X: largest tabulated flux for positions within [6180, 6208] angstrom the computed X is 2.86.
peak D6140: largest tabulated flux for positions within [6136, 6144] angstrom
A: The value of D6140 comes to 2.79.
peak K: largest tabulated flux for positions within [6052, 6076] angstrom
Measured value 2.86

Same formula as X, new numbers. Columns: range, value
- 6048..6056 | 2.76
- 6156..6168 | 2.53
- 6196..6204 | 2.73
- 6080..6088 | 2.8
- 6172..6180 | 2.6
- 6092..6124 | 2.62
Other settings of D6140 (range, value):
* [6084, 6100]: 2.57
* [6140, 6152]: 2.78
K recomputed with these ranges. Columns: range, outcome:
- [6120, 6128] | 2.61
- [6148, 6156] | 2.75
